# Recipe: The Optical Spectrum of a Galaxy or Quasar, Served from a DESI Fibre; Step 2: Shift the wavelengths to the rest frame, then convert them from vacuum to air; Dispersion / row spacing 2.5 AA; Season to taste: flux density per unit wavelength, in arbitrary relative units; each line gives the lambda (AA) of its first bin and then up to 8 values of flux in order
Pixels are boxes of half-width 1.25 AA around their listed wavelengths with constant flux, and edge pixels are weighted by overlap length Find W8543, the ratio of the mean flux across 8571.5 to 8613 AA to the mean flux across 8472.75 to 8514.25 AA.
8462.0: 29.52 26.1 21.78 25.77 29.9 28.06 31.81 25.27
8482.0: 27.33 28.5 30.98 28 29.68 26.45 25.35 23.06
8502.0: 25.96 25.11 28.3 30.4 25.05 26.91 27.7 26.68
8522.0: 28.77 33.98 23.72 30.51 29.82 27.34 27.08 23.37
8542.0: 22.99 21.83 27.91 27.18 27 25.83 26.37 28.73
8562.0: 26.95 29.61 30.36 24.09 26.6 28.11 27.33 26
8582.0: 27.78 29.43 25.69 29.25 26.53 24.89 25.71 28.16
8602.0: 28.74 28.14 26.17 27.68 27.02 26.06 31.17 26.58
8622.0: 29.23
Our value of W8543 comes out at 0.99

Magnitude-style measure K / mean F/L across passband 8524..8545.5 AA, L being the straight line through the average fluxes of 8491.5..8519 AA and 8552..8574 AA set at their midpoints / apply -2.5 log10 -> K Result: 0.02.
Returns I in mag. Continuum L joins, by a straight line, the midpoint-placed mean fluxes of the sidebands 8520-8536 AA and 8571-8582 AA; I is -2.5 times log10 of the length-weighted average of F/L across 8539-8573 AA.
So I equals 0.06 mag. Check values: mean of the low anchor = 28.9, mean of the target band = 26.4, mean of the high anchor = 27.1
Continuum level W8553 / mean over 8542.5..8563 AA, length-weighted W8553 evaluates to 26.3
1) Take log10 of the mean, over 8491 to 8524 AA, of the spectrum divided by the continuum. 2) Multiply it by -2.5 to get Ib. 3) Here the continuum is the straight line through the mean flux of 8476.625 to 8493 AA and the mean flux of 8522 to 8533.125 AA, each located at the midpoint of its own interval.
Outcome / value 0.08 mag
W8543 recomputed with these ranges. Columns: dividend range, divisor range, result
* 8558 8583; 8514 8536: 0.97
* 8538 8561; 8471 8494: 0.89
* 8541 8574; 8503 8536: 0.95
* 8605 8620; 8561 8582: 1.00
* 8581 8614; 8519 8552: 1.01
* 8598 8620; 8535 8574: 1.05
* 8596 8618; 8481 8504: 1.02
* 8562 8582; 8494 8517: 1.04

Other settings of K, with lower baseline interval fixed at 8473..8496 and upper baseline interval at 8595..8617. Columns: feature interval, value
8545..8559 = 0.05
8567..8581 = 0.03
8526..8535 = 0.00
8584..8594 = 0.00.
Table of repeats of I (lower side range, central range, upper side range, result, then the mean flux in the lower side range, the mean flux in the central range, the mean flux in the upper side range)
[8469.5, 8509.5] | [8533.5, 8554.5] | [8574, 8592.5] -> 0.081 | 27.6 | 25.6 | 27.5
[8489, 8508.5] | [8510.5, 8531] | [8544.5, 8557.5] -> -0.061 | 26.5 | 28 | 26.4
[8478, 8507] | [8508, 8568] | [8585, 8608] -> -0.011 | 27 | 27.3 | 27.1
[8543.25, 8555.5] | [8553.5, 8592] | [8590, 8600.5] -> -0.050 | 26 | 27.5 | 26.5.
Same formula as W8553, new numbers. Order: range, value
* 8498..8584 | 27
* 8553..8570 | 27.6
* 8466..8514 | 27.2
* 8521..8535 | 29.1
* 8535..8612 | 26.9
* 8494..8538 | 27.4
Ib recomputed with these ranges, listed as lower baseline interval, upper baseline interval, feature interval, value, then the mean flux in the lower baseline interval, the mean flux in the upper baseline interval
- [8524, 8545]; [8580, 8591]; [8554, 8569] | -0.02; 26.7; 27.9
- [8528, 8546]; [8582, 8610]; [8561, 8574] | -0.03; 26.1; 27.3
